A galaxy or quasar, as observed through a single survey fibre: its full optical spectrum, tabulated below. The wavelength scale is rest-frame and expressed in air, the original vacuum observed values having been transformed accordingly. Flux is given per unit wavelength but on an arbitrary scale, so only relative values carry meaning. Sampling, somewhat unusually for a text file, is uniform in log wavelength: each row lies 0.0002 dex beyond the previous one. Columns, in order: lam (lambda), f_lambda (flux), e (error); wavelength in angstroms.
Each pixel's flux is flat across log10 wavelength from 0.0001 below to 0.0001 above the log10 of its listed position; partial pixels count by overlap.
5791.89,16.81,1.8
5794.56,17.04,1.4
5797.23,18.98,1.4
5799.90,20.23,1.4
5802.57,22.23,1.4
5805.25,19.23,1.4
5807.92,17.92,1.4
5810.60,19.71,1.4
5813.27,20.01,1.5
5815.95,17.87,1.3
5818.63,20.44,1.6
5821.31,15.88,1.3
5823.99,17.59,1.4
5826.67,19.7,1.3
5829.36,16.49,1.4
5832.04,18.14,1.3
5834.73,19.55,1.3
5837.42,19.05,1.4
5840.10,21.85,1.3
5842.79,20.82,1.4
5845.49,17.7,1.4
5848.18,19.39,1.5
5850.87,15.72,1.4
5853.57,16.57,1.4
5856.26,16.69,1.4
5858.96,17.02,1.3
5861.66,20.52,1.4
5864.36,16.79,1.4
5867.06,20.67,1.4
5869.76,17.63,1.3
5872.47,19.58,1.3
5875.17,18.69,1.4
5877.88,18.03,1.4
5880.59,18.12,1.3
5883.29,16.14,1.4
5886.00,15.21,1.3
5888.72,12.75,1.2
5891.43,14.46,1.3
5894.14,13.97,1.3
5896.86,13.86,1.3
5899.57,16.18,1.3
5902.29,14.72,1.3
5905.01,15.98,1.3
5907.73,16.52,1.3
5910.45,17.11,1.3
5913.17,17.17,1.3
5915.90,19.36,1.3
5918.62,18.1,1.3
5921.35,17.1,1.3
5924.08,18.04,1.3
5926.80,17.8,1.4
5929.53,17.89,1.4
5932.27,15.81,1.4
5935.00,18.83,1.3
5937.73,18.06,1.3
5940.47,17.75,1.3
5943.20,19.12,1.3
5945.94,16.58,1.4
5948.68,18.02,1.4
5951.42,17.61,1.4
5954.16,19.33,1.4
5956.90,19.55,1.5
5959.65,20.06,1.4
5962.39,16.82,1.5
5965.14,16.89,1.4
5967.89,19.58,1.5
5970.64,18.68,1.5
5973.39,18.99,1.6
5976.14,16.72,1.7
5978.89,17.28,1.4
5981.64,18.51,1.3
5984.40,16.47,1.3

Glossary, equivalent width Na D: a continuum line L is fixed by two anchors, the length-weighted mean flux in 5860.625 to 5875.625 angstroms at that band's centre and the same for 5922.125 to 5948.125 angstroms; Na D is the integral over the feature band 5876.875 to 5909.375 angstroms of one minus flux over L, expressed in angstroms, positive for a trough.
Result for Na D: 5.3 angstroms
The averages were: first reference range 19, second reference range 17.8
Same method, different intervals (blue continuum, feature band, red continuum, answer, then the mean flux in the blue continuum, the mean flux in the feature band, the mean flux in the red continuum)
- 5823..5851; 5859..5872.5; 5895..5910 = -1.09 angstroms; 18.9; 18.8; 15.5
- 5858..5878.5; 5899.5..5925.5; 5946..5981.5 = 1.96 angstroms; 18.7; 17.1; 18.2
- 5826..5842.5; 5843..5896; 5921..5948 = 4.31 angstroms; 19.2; 17.2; 17.7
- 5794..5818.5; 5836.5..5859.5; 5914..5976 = 0.80 angstroms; 19.4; 18.3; 18.1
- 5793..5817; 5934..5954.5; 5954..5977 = 0.56 angstroms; 19.2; 18.1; 18.5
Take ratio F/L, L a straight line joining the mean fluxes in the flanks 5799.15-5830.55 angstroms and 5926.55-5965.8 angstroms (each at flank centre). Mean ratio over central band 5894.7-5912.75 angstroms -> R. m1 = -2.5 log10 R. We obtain 0.17 mag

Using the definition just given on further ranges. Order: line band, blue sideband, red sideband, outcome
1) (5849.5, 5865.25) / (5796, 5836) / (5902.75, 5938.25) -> 0.07 mag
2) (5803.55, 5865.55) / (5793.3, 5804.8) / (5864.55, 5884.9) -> 0.03 mag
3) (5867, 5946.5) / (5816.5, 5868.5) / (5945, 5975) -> 0.09 mag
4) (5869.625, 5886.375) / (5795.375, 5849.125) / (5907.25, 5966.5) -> 0.05 mag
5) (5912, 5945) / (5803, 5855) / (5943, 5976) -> 0.03 mag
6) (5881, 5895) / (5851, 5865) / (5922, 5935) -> 0.18 mag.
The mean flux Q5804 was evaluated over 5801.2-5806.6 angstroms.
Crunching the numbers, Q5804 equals 20.7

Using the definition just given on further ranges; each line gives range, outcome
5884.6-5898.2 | 14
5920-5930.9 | 17.7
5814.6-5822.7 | 18.1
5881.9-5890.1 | 14.7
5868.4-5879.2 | 18.5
